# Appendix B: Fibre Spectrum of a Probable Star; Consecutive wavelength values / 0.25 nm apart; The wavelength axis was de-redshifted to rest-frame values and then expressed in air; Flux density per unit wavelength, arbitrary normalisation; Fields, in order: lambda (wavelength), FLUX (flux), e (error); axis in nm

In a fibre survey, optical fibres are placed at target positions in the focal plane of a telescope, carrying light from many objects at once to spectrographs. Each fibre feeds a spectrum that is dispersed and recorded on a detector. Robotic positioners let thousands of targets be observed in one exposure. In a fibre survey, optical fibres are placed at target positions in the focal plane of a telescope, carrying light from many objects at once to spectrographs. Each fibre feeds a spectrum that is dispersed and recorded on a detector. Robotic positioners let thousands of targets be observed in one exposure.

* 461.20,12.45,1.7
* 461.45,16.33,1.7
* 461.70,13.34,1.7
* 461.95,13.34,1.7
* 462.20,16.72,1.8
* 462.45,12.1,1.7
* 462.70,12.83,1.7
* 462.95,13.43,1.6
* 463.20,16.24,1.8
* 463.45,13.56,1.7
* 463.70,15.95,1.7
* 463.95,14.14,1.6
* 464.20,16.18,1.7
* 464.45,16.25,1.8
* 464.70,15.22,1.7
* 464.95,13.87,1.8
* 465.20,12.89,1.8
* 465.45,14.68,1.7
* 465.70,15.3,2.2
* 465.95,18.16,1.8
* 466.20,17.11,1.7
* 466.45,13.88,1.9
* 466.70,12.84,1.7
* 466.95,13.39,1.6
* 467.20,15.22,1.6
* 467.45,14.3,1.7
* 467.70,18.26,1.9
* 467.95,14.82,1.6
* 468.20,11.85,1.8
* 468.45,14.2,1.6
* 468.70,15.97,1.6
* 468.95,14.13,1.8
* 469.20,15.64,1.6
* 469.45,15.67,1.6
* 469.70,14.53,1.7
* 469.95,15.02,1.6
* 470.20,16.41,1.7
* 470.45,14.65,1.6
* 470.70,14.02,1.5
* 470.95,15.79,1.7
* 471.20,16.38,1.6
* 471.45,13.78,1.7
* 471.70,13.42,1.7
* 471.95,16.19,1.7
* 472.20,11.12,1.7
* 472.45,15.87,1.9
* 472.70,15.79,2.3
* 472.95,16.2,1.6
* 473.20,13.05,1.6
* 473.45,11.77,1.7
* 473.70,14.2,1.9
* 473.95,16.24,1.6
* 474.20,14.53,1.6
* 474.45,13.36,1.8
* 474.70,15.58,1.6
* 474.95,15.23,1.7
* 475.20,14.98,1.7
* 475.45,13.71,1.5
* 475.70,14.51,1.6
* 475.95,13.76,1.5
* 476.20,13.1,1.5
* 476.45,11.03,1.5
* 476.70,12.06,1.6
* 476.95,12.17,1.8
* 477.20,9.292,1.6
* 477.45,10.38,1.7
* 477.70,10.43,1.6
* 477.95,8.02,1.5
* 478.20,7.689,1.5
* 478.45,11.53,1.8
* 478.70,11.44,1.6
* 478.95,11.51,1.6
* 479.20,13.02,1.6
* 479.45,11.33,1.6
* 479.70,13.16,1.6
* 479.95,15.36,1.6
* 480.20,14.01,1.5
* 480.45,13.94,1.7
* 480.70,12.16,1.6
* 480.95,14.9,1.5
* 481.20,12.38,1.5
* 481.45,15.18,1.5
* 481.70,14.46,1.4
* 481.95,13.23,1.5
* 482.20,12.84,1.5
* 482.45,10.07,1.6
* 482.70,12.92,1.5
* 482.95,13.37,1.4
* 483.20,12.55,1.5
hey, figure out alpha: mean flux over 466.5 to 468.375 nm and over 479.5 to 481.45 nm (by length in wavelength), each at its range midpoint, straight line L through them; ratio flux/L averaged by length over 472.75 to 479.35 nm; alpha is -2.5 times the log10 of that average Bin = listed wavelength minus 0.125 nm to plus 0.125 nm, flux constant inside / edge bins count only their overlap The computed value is 0.10 mag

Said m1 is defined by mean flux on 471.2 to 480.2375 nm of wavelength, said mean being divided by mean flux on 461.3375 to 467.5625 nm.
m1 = 0.89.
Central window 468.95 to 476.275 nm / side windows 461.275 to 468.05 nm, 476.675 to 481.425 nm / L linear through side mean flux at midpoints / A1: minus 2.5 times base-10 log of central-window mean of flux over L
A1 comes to -0.11 mag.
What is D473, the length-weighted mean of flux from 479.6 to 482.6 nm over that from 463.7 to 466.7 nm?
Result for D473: 0.89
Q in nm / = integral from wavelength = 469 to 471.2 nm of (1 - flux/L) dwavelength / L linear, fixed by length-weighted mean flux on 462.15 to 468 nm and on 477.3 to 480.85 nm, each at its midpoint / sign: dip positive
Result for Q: -0.242 nm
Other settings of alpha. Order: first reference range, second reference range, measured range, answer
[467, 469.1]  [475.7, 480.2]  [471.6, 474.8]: -0.10 mag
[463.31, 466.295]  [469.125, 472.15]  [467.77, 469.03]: 0.05 mag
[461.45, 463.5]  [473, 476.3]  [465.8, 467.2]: -0.07 mag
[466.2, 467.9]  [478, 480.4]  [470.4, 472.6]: -0.06 mag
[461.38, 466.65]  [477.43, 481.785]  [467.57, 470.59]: -0.08 mag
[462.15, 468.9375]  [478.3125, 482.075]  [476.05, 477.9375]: 0.22 mag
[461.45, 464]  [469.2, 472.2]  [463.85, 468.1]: -0.04 mag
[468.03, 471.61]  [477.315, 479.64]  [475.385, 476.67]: -0.11 mag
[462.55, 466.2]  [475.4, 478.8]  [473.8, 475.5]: -0.23 mag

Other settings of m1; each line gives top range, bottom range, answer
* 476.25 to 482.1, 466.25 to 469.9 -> 0.83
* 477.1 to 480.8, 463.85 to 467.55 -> 0.78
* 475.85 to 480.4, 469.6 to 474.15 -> 0.79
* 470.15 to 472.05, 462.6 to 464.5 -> 1.01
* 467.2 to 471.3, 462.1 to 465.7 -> 1.04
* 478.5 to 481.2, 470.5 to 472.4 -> 0.90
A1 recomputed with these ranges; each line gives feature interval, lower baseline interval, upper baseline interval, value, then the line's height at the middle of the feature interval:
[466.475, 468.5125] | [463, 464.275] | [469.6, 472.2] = 0.04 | 14.9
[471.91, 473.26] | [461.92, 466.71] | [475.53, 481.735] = -0.11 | 13.3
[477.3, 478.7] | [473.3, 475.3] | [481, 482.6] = 0.37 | 13.8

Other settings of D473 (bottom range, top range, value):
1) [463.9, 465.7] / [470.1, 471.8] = 1.01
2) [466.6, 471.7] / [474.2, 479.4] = 0.82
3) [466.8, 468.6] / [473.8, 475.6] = 1.02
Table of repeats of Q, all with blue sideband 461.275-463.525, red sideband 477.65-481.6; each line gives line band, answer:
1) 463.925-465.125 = -0.10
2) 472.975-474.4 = -0.12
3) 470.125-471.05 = -0.13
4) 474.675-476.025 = -0.19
